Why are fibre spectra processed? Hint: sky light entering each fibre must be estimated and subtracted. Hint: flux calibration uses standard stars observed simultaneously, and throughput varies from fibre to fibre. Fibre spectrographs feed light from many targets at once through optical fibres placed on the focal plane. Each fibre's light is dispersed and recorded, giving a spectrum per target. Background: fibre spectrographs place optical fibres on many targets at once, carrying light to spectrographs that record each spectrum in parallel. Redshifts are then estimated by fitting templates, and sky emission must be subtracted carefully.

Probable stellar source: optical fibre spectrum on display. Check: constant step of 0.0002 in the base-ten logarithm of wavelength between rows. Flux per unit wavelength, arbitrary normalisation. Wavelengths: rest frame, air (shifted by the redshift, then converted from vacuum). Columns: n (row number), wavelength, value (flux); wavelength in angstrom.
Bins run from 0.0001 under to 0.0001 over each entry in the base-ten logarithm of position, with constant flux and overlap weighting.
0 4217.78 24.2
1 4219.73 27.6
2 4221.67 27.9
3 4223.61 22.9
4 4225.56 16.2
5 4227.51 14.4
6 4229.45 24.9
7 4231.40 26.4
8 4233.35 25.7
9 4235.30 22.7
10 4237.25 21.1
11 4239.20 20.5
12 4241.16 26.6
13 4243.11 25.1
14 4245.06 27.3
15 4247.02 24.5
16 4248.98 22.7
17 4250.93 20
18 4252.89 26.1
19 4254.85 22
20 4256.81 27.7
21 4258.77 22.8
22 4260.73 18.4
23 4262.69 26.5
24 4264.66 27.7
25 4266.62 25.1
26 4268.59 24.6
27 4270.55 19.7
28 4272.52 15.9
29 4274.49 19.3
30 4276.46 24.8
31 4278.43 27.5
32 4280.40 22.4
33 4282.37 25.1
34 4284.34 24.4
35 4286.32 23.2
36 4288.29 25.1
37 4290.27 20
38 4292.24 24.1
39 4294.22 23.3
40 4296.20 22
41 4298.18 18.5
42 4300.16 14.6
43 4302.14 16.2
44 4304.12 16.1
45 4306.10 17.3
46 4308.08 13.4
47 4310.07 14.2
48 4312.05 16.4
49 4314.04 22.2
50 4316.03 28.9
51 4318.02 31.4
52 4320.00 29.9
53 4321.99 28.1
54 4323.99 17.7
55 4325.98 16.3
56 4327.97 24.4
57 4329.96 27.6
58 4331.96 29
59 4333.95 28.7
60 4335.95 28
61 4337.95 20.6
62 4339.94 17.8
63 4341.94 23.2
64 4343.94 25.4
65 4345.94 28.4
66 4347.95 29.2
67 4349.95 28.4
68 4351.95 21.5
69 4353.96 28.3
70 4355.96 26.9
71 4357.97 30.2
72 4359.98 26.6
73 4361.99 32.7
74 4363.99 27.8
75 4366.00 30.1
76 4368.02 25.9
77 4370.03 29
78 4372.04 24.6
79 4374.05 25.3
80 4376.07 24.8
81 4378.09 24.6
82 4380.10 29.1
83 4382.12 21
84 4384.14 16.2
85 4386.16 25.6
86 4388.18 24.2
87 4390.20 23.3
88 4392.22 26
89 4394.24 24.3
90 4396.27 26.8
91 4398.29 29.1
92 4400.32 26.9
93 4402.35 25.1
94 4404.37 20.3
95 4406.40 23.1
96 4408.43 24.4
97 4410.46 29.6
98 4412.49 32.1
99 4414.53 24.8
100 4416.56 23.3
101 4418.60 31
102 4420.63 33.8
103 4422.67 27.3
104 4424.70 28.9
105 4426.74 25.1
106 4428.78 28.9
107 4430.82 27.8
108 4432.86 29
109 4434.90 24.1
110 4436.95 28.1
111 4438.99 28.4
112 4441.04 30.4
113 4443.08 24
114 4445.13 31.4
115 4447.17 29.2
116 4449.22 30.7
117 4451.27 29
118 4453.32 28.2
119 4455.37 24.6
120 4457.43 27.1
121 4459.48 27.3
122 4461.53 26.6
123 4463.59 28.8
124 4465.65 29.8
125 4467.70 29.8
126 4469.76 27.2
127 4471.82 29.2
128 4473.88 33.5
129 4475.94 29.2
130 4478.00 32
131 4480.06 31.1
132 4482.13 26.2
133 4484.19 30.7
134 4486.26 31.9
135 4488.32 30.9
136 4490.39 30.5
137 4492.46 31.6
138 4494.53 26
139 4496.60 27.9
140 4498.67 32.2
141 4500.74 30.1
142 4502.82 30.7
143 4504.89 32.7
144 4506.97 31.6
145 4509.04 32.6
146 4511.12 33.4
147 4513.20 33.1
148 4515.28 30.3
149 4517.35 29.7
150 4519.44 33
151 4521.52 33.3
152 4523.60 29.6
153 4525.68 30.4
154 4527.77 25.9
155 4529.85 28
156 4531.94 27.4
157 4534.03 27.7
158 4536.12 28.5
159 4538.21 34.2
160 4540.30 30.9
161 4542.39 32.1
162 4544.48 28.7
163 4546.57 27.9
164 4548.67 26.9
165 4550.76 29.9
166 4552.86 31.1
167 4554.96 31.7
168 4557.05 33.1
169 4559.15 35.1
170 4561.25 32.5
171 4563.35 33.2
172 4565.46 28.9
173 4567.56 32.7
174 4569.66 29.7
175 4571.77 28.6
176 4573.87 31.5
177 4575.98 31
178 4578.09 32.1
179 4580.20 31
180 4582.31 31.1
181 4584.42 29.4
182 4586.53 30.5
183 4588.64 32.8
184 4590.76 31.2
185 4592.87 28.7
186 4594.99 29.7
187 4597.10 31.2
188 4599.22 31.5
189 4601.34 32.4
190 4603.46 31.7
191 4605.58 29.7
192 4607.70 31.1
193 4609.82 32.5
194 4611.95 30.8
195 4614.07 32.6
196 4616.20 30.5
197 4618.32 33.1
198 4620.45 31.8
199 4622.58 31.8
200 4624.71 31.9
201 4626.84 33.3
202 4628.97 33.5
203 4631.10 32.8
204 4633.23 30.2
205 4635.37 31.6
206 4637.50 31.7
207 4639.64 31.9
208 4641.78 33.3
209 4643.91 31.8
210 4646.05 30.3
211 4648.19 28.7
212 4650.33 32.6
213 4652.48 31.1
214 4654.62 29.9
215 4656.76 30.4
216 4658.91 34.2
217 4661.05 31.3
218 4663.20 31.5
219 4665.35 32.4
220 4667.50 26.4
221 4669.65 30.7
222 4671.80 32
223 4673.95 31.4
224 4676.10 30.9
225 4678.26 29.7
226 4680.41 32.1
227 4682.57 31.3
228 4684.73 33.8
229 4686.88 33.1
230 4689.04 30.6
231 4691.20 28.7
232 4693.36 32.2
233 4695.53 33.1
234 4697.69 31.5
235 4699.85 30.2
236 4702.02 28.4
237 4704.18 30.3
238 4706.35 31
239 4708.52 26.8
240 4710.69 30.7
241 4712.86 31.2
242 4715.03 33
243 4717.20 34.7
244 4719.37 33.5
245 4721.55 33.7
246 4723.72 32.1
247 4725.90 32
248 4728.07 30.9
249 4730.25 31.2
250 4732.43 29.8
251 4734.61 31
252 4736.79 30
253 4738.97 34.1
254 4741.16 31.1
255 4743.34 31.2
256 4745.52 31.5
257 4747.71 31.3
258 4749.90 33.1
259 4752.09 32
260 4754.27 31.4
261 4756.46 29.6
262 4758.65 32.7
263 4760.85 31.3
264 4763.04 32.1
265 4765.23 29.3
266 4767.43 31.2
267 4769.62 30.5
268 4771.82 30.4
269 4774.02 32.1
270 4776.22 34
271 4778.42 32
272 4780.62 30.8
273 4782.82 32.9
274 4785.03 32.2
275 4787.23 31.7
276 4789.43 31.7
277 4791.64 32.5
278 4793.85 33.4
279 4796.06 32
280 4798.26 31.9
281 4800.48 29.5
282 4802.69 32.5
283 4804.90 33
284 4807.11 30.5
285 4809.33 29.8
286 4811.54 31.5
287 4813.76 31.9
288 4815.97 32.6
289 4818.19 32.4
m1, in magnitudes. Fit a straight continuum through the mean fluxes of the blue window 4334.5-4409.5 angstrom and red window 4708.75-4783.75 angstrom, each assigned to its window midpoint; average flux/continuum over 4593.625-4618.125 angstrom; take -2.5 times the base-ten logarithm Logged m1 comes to -0.07 mag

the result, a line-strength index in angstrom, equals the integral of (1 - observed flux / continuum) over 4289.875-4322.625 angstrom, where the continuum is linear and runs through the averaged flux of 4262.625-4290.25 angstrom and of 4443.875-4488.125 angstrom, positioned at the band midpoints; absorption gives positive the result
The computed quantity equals 4.6 angstrom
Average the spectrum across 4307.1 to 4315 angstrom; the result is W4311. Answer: 16.5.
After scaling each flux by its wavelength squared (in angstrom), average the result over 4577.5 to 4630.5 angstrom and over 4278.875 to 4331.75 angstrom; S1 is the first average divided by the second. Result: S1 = 1.65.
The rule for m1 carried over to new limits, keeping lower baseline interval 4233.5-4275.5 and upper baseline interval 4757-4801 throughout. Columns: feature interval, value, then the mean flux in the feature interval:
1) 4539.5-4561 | -0.104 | 30.8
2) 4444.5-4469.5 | -0.078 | 28.5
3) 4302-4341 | 0.091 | 22.4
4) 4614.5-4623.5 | -0.097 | 31.8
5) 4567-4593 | -0.086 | 30.8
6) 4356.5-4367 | -0.177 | 29.4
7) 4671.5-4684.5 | -0.045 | 31.3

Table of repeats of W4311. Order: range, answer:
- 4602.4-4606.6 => 30.7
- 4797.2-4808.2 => 31.5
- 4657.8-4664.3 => 32.3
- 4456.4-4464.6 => 27.4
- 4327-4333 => 27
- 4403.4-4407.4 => 21.7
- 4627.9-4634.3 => 32.2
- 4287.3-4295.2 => 23.1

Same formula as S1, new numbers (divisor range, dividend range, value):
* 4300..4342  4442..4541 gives 1.46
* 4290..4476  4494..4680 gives 1.32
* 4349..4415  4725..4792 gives 1.43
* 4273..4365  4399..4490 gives 1.27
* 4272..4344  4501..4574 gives 1.53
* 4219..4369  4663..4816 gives 1.62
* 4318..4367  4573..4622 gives 1.33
